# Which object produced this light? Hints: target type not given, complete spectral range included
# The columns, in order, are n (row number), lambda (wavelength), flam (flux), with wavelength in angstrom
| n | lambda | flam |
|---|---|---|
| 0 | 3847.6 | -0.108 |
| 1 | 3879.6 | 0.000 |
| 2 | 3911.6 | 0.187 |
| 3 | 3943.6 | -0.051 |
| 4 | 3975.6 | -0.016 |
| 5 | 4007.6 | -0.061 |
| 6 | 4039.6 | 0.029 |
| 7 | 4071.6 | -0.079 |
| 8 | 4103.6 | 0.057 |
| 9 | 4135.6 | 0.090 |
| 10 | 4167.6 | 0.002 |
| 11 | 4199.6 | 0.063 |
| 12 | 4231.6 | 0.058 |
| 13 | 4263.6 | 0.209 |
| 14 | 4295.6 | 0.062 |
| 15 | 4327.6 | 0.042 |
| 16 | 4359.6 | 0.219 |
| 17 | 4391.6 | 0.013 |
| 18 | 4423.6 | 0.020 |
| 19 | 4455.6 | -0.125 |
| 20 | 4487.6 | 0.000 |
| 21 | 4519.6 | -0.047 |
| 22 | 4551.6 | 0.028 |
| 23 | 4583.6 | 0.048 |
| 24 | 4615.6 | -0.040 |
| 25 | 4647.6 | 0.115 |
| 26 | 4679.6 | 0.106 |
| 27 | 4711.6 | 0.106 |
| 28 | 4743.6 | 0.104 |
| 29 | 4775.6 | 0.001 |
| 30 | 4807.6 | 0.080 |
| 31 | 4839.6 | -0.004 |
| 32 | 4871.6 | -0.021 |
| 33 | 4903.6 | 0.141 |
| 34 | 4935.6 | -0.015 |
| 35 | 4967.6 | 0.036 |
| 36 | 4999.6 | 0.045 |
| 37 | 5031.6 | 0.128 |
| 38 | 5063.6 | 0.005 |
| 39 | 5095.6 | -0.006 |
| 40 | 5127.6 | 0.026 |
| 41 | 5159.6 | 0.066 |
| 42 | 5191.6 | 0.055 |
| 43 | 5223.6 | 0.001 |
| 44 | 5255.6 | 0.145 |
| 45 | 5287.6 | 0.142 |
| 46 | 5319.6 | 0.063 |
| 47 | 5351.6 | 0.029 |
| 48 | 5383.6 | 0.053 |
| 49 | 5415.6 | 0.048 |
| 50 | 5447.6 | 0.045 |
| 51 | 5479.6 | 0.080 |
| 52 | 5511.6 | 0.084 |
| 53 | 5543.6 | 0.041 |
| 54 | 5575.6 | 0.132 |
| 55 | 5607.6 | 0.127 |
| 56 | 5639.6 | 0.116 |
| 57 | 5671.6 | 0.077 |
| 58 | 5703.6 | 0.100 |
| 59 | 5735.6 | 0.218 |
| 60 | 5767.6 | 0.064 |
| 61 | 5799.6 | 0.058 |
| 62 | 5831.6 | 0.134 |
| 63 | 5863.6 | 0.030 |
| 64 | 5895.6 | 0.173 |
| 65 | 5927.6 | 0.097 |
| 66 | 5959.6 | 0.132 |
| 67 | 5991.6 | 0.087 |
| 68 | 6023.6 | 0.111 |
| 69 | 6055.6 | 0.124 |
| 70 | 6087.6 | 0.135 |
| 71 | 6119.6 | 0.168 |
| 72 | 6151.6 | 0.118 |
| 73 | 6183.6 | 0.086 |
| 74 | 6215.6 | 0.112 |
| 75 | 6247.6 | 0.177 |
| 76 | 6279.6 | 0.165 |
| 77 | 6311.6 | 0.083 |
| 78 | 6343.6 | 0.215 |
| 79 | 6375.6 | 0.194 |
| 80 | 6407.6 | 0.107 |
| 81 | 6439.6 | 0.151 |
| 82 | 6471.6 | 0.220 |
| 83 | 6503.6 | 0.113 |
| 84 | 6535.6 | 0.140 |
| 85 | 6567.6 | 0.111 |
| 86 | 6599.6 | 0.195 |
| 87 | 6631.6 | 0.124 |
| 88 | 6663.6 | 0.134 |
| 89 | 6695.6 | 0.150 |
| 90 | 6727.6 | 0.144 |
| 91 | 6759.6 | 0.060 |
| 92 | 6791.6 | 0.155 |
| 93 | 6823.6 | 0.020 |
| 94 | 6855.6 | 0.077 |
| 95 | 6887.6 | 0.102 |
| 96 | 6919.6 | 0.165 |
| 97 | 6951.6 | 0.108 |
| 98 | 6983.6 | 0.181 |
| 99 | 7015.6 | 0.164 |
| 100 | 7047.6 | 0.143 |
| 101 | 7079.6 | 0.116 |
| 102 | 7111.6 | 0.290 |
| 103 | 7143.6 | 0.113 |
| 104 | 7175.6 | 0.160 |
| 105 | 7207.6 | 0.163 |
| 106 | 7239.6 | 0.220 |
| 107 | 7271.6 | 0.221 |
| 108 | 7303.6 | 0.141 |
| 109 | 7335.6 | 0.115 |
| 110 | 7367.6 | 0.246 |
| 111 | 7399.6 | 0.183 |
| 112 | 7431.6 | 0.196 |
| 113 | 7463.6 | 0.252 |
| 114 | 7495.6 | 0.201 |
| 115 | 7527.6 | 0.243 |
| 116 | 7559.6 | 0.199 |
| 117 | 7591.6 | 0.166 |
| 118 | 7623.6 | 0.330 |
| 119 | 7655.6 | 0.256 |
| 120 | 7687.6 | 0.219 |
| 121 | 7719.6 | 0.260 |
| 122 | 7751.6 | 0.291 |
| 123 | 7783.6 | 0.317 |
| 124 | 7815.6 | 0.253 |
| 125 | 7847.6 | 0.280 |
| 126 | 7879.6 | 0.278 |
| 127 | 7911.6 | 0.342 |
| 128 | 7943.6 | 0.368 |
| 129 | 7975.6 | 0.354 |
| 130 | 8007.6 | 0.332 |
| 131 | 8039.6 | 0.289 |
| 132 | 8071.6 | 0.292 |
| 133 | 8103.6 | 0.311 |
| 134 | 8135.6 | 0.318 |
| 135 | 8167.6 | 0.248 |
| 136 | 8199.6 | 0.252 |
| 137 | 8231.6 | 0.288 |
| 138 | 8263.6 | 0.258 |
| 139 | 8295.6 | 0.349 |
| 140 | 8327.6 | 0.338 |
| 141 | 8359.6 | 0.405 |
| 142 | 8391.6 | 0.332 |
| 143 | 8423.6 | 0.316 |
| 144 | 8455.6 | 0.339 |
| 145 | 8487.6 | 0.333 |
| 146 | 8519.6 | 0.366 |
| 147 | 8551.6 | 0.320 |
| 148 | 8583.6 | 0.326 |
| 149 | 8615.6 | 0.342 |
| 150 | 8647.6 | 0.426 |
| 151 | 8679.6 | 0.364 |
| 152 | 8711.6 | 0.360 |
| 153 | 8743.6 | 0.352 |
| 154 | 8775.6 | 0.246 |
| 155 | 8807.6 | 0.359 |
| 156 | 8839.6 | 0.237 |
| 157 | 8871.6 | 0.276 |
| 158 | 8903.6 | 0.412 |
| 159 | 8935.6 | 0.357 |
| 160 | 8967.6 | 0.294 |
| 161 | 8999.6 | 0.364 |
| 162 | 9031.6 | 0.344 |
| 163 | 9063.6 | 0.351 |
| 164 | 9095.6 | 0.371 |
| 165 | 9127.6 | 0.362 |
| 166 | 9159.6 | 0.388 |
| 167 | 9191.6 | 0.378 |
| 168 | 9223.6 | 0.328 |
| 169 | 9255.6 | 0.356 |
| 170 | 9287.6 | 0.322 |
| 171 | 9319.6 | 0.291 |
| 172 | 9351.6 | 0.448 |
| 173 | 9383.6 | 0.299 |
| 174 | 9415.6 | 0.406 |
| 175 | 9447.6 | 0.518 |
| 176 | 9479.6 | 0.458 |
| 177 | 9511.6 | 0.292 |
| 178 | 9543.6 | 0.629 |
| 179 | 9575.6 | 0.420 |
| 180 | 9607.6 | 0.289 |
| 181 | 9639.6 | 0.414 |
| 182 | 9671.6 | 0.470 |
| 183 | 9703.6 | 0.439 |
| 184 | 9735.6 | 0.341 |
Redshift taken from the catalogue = 0.908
